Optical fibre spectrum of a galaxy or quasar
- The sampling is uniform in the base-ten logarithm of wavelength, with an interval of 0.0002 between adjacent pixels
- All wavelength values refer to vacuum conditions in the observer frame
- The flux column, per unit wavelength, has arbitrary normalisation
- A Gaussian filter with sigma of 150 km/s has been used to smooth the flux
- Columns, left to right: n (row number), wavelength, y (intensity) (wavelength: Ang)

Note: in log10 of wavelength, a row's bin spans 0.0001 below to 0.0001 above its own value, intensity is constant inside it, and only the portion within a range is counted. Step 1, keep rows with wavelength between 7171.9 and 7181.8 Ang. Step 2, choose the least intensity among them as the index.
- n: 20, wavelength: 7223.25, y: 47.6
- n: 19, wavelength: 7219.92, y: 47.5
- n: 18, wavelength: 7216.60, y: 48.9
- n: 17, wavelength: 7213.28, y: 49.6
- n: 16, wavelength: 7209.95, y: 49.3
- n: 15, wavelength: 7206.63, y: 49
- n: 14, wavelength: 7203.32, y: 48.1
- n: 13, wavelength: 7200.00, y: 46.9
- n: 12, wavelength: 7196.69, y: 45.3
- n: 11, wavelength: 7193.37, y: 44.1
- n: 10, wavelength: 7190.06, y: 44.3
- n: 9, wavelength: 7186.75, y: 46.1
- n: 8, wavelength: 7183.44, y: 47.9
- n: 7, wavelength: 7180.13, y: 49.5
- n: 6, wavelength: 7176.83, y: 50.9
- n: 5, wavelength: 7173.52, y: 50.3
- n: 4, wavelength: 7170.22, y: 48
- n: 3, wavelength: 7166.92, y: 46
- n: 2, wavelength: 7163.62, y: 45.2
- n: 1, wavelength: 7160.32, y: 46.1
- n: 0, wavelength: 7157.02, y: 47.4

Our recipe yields 49.5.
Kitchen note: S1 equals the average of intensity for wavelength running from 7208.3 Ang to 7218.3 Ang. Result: 49.2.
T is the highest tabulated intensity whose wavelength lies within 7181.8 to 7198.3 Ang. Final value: 47.9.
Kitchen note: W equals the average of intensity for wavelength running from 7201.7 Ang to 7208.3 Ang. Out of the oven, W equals 48.6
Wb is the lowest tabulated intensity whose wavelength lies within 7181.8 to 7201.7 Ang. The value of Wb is 44.1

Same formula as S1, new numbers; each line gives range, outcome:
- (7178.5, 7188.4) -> 47.8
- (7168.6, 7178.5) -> 49.8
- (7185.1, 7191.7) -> 45.2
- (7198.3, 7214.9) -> 48.6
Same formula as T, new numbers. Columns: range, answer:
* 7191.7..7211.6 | 49.3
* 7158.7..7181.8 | 50.9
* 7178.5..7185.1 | 49.5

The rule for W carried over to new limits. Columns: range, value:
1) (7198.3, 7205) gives 47.6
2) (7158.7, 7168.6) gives 45.8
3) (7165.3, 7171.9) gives 47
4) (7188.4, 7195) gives 44.2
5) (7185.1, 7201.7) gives 45.3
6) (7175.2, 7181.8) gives 50.2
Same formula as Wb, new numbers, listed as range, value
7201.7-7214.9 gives 48.1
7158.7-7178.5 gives 45.2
